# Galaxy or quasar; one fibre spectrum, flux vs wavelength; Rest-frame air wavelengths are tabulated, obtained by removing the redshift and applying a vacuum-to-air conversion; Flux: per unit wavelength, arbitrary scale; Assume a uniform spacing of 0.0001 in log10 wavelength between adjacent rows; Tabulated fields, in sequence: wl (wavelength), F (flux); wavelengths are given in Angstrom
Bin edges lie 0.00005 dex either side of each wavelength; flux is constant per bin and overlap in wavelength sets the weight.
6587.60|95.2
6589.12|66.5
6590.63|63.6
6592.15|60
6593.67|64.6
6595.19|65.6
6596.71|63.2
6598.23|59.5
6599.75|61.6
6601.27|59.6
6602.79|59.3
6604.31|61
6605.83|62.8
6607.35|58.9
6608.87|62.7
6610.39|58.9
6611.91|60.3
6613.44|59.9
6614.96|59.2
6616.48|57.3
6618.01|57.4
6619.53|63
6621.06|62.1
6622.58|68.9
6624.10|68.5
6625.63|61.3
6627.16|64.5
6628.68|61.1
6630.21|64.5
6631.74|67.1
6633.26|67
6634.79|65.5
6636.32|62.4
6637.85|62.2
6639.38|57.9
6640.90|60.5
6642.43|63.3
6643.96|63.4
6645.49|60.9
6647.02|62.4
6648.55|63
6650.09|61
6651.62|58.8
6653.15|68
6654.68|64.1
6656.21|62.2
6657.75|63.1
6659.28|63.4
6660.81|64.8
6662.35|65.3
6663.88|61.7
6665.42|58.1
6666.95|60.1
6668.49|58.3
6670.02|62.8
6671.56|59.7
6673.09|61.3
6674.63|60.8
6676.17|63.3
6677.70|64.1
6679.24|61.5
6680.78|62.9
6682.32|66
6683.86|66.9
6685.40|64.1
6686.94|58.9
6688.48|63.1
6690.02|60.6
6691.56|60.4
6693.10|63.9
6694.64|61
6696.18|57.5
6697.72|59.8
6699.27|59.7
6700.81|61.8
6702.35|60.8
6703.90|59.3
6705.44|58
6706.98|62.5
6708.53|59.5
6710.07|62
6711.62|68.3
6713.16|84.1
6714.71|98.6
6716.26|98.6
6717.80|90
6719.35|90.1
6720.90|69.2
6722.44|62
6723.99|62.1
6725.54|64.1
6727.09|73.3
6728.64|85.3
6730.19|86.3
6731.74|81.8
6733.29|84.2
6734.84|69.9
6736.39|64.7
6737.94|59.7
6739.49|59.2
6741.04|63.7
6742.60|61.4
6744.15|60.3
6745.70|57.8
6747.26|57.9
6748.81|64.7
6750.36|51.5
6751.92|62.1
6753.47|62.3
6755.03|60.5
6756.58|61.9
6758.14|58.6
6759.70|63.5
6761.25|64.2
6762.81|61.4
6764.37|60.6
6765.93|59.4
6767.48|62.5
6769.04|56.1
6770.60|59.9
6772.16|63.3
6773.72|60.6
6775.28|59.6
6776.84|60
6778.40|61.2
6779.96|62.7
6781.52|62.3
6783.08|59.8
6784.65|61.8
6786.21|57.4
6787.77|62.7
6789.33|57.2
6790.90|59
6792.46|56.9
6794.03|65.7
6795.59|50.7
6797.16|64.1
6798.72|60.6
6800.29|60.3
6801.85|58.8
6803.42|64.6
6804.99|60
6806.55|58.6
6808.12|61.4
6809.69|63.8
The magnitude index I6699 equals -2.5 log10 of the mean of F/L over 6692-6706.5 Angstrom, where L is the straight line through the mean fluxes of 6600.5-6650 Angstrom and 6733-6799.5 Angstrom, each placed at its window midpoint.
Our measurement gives 0.02 mag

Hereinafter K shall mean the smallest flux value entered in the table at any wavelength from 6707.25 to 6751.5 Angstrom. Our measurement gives 51.5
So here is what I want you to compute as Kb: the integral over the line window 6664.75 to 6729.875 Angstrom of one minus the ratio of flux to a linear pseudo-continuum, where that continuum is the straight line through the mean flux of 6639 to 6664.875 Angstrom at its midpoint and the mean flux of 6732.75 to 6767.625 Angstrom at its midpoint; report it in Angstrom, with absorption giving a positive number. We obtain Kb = -4.3 Angstrom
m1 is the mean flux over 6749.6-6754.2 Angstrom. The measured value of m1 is 58.6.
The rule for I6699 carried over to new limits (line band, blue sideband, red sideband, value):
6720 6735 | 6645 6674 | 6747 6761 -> -0.21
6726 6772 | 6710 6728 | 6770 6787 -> 0.07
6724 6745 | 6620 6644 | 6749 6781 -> -0.14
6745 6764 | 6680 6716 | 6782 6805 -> 0.03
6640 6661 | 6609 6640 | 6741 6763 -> -0.01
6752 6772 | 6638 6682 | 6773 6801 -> -0.01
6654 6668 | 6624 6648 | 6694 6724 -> 0.05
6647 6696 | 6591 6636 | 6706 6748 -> 0.08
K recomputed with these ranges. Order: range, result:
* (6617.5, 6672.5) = 57.4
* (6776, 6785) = 59.8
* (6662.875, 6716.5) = 57.5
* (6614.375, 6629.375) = 57.3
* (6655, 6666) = 58.1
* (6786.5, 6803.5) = 50.7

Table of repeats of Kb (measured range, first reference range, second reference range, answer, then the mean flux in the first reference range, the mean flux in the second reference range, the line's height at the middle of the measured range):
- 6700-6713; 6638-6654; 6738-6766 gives -0.3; 62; 60.6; 61.2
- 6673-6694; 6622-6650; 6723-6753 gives 0.7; 63.5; 66.8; 65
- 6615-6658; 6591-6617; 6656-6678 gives -1.0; 60.9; 61.9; 61.4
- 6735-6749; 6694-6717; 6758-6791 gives 0.6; 67.4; 60.7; 63.9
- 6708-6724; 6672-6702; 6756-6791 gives -4.2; 61.9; 60.7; 61.5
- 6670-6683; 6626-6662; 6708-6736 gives 1.2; 63.1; 77.2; 69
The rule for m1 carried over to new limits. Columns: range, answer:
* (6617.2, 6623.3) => 62.7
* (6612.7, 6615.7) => 59.6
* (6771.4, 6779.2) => 60.9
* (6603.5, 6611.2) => 60.9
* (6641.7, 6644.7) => 63.3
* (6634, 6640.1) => 62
